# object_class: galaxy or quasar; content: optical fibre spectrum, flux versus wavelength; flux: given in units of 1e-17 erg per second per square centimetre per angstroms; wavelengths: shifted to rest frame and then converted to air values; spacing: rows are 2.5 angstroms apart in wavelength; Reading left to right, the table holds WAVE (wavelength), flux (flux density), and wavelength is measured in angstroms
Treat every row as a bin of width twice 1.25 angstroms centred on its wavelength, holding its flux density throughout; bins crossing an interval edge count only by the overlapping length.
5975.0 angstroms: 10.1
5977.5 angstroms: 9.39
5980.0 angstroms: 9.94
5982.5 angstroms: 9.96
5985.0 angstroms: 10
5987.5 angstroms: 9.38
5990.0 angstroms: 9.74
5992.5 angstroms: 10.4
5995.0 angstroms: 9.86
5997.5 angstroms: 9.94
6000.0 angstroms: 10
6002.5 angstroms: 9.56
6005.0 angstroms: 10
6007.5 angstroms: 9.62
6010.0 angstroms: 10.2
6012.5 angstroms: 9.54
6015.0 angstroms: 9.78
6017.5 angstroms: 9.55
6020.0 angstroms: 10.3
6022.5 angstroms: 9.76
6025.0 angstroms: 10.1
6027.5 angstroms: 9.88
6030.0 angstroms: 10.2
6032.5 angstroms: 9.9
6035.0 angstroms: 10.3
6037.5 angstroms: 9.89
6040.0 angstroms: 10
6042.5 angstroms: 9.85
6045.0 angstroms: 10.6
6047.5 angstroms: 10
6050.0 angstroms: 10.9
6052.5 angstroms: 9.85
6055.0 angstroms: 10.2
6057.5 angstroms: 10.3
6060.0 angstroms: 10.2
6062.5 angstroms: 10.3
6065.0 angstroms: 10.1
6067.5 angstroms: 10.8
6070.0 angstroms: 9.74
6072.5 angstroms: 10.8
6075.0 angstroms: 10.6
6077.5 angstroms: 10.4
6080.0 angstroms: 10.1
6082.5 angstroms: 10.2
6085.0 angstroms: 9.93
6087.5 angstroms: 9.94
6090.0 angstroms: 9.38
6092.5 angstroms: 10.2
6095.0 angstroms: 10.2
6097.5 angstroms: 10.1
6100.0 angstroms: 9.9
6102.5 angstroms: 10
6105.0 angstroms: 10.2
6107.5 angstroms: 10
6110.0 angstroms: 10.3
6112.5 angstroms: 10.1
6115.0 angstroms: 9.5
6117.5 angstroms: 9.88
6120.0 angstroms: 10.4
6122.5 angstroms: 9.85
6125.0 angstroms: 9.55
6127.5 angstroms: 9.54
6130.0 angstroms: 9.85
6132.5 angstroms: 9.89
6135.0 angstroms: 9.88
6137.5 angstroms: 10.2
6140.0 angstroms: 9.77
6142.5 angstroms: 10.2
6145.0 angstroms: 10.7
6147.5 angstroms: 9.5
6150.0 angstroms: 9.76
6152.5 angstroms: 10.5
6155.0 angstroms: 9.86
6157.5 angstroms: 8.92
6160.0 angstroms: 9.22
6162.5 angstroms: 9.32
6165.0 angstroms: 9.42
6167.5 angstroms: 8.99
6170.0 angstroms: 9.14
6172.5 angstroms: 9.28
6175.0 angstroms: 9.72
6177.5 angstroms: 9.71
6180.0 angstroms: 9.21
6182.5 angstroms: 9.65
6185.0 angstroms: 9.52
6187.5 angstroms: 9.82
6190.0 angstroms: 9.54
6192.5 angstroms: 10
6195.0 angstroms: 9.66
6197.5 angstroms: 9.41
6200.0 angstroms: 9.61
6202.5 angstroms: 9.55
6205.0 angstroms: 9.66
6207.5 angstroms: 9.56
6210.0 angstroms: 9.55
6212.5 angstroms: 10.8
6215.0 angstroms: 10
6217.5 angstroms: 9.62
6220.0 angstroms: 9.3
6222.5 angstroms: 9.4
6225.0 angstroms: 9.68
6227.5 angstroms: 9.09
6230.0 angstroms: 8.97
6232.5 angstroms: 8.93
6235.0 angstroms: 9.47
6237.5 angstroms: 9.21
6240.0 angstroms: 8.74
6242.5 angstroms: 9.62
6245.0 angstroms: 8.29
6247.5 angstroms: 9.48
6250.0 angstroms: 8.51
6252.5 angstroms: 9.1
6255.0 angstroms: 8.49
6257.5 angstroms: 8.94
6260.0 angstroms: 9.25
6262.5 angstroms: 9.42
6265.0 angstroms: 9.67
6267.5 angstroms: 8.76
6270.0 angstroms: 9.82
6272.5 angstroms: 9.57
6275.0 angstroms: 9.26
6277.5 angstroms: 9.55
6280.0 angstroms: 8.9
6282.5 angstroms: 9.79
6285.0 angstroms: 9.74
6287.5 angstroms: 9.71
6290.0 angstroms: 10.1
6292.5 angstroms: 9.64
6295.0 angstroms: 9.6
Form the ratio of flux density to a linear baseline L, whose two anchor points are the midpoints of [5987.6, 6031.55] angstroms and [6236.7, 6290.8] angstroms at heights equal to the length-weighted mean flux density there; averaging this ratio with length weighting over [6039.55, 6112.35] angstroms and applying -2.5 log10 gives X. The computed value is -0.05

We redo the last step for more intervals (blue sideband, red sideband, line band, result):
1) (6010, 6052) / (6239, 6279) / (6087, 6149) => -0.03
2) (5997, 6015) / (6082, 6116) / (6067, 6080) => -0.05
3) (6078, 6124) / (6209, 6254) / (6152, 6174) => 0.04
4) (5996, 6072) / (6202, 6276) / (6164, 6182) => 0.02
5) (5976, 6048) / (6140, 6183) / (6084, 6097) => -0.02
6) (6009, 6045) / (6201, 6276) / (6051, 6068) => -0.04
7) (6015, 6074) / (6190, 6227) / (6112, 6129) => 0.01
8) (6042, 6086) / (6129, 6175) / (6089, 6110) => 0.00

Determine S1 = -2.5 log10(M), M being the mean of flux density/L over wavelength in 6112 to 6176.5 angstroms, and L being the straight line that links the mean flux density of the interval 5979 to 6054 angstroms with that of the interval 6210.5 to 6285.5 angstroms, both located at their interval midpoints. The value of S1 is -0.01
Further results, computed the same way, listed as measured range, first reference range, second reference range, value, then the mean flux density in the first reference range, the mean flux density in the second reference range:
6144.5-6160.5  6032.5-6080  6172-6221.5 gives 0.010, 10.3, 9.66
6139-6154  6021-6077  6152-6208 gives -0.042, 10.2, 9.52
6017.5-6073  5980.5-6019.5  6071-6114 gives -0.018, 9.85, 10.1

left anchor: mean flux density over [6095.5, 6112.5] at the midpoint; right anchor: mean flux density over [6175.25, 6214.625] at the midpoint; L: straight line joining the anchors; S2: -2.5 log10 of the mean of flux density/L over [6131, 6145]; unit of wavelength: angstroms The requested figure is -0.01 mag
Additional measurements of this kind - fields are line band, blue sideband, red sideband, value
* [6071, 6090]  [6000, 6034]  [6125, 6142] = -0.04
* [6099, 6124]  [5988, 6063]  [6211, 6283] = -0.03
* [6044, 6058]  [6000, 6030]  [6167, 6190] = -0.06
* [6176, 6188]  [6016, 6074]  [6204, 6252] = 0.00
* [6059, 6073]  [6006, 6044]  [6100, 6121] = -0.03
